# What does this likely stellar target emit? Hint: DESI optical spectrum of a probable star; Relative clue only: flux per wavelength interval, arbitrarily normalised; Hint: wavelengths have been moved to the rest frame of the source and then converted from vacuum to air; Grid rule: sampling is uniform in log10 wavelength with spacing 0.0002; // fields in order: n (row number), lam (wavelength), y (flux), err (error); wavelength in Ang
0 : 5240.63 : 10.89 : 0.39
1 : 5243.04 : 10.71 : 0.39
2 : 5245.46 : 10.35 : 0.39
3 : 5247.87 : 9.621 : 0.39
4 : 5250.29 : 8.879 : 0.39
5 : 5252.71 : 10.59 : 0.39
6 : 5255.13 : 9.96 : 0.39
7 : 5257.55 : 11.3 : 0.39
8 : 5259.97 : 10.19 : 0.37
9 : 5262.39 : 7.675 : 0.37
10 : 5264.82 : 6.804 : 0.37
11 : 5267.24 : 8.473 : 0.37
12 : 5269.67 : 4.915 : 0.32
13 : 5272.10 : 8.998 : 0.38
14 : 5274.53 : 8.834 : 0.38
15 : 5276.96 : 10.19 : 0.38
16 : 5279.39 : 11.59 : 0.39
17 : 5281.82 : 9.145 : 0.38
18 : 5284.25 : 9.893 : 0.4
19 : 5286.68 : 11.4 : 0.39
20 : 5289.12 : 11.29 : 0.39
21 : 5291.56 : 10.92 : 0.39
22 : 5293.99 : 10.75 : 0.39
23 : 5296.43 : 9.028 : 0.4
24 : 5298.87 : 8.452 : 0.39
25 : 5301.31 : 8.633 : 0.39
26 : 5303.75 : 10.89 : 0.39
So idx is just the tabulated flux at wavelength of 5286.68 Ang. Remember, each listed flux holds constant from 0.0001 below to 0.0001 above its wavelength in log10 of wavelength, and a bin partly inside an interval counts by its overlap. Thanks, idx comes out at 11.4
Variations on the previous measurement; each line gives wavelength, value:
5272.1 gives 8.998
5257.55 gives 11.3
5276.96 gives 10.19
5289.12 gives 11.29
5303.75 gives 10.89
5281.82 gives 9.145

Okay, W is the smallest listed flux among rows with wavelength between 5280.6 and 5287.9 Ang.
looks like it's 9.145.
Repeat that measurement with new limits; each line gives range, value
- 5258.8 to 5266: 6.804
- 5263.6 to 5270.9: 4.915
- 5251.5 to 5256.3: 9.96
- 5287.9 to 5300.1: 8.452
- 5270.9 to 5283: 8.834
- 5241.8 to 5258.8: 8.879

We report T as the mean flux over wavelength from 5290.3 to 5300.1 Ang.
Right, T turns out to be 9.79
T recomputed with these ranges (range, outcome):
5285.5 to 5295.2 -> 11.1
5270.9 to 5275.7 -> 8.91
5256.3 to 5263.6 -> 9.73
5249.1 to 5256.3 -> 9.81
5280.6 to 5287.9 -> 10.2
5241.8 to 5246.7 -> 10.5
